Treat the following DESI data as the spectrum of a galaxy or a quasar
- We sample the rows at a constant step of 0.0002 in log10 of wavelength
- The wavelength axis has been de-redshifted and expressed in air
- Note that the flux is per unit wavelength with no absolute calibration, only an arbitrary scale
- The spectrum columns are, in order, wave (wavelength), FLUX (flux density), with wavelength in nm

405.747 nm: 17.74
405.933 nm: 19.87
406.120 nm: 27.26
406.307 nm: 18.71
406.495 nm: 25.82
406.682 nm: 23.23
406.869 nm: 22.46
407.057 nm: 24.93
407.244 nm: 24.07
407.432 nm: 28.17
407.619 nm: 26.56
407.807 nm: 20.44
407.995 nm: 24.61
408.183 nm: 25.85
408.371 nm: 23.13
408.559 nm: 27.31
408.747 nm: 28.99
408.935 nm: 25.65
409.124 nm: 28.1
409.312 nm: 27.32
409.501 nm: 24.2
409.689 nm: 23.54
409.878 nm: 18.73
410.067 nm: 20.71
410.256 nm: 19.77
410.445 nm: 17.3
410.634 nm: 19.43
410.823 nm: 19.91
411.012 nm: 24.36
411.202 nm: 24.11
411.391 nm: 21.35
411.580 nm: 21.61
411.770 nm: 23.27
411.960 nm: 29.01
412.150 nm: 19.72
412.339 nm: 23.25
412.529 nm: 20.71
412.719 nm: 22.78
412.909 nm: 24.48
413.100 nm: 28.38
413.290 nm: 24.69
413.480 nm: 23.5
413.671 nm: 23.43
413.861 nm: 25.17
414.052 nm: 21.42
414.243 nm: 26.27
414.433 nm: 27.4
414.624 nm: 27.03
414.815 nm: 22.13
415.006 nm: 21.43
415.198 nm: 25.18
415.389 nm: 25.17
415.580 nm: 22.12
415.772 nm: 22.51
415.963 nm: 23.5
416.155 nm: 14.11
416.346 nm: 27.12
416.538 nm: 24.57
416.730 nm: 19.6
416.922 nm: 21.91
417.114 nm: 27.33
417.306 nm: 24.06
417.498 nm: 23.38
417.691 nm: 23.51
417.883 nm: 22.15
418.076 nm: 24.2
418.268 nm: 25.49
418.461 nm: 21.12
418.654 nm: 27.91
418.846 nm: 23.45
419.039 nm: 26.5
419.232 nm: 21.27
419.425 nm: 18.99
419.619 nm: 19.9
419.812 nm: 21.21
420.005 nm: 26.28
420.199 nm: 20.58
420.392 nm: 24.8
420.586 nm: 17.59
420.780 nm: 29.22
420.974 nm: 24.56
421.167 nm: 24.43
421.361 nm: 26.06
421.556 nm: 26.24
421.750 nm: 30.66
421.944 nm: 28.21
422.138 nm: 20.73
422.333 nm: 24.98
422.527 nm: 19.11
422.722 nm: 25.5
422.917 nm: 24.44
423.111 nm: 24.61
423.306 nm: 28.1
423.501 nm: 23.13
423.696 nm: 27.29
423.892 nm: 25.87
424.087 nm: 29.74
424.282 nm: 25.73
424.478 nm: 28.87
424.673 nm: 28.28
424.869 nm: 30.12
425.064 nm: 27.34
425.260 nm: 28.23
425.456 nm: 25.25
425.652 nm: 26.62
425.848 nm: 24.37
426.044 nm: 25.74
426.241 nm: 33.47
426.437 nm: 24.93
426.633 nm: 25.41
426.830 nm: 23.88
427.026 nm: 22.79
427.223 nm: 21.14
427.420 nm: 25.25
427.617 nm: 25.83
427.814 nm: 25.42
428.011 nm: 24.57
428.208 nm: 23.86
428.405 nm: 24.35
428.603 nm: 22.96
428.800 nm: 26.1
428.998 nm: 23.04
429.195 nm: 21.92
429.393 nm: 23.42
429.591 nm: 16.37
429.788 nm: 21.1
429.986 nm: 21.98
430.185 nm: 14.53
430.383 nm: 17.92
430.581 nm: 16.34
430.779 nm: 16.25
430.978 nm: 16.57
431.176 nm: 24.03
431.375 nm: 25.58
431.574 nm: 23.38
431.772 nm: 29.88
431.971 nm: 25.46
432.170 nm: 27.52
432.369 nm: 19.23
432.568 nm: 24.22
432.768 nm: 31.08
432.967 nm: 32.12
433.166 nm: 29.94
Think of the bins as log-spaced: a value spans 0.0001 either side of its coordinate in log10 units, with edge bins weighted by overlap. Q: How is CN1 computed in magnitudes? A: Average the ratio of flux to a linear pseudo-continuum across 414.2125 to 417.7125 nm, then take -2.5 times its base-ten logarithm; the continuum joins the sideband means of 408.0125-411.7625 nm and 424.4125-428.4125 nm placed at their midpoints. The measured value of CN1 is 0.032 mag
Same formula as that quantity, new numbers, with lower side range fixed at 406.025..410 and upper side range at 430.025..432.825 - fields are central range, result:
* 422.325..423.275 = -0.039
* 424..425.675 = -0.214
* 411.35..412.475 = 0.056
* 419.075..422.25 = -0.025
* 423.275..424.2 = -0.163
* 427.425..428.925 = -0.102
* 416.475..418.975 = -0.007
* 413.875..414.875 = -0.043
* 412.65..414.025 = -0.018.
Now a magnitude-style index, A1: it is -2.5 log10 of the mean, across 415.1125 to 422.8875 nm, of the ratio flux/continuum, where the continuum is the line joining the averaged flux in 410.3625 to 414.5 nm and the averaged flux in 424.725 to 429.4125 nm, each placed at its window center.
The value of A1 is 0.02 mag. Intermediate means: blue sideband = 23.2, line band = 23.6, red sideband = 25.3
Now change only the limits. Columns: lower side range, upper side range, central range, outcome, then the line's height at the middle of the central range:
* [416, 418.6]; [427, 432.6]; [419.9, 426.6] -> -0.14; 22.8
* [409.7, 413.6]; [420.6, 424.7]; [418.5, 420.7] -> 0.10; 24.8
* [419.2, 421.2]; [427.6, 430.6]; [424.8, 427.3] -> -0.18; 22.1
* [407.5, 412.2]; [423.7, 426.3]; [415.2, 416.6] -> 0.10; 25.1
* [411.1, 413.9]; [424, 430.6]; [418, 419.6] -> 0.03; 24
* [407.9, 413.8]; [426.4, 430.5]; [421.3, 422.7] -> -0.10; 23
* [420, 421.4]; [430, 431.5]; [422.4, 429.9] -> -0.18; 21.3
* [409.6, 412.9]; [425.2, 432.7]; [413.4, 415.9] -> -0.09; 22.1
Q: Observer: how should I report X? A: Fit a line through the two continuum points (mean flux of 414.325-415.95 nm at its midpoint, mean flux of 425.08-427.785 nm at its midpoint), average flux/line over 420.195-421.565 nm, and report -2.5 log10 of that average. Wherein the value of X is 0.027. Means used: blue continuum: 24.1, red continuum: 25.6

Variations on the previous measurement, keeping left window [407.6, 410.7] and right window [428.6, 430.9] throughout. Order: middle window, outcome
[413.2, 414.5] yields -0.08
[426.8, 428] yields -0.18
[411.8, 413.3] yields -0.05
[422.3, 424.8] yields -0.22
